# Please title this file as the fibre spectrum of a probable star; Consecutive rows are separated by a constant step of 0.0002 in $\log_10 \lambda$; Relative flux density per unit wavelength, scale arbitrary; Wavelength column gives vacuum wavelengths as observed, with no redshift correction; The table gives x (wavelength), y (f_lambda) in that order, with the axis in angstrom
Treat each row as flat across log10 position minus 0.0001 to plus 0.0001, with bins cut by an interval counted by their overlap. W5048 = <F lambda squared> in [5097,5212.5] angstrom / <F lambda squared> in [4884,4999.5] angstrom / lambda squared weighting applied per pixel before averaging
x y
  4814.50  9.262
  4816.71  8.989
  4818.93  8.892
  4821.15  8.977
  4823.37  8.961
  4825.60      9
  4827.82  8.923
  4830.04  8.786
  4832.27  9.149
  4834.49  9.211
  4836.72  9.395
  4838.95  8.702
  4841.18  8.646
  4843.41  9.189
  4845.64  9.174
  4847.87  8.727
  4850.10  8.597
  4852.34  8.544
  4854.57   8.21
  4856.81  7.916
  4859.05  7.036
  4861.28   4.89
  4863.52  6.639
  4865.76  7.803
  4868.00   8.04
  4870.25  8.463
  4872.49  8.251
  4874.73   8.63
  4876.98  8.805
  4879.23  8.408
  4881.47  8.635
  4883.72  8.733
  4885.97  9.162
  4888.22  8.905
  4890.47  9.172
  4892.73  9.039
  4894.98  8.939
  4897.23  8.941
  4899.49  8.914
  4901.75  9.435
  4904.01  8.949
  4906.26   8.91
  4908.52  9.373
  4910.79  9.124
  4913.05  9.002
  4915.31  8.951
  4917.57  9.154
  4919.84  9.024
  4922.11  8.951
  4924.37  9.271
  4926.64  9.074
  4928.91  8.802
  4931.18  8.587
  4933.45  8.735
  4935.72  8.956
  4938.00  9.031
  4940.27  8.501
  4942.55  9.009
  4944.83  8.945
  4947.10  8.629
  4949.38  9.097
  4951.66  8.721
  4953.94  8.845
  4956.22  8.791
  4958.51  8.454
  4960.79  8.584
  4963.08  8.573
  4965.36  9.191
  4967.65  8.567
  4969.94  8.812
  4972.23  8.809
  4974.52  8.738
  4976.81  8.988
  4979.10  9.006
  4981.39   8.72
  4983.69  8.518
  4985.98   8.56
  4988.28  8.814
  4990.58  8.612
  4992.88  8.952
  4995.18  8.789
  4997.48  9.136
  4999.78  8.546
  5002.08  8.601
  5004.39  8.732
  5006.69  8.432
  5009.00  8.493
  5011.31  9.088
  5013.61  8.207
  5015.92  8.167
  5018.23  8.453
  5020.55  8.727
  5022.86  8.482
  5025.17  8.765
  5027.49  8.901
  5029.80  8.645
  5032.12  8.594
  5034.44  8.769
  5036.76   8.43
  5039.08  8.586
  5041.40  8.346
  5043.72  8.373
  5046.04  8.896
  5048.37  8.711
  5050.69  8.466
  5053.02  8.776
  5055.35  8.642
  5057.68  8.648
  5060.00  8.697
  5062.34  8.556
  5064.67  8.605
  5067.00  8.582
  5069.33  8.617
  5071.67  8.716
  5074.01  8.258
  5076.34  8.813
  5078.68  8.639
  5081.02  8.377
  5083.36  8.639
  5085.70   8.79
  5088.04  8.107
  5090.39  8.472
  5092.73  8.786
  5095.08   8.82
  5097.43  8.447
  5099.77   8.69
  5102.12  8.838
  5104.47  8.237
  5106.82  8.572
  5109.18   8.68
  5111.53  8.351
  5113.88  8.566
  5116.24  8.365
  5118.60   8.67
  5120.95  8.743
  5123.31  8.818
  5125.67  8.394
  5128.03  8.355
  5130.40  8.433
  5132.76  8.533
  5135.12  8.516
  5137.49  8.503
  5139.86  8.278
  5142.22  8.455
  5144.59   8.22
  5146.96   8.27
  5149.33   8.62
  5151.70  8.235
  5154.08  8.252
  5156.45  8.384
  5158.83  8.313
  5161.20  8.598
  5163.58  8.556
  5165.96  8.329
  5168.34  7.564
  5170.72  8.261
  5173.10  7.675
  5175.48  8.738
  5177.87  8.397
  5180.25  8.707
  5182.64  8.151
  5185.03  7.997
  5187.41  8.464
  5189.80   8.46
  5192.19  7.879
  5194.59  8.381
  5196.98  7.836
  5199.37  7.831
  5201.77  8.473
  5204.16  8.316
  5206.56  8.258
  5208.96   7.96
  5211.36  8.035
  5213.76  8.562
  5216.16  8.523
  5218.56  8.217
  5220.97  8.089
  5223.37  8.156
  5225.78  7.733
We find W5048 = 1.02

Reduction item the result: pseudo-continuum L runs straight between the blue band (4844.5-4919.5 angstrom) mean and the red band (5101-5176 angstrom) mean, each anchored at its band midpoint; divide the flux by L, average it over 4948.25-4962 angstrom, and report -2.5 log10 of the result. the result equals -0.03 mag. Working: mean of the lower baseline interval 8.54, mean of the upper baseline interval 8.41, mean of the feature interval 8.74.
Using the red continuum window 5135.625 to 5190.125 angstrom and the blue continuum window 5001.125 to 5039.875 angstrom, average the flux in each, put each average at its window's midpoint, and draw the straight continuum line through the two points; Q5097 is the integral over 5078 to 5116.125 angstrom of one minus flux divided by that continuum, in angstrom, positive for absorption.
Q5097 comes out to -0.5 angstrom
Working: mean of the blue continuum 8.59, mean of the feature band 8.56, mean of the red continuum 8.32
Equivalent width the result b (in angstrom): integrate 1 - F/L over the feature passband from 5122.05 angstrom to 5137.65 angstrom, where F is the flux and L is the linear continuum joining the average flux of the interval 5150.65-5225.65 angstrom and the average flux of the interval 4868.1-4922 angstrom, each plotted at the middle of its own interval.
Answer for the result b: -0.3 angstrom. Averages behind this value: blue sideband 8.89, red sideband 8.24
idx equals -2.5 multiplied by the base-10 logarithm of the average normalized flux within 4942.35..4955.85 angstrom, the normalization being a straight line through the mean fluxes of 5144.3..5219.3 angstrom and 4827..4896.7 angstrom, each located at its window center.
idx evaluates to -0.06 mag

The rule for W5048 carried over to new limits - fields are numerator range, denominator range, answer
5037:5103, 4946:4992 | 1.02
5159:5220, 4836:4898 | 1.12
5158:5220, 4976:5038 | 1.02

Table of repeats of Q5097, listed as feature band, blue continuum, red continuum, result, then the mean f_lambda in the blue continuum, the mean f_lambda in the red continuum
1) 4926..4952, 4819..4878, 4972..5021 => -0.8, 8.42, 8.68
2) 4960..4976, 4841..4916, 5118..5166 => -0.5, 8.53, 8.45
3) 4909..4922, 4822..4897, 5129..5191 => -0.9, 8.51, 8.34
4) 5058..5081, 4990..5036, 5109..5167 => -0.1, 8.65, 8.45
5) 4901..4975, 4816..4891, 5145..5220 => -3.9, 8.51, 8.26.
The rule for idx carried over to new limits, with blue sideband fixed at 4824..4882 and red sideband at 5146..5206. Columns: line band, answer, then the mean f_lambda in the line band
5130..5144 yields -0.02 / 8.45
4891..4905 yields -0.08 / 9.04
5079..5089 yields -0.03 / 8.5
